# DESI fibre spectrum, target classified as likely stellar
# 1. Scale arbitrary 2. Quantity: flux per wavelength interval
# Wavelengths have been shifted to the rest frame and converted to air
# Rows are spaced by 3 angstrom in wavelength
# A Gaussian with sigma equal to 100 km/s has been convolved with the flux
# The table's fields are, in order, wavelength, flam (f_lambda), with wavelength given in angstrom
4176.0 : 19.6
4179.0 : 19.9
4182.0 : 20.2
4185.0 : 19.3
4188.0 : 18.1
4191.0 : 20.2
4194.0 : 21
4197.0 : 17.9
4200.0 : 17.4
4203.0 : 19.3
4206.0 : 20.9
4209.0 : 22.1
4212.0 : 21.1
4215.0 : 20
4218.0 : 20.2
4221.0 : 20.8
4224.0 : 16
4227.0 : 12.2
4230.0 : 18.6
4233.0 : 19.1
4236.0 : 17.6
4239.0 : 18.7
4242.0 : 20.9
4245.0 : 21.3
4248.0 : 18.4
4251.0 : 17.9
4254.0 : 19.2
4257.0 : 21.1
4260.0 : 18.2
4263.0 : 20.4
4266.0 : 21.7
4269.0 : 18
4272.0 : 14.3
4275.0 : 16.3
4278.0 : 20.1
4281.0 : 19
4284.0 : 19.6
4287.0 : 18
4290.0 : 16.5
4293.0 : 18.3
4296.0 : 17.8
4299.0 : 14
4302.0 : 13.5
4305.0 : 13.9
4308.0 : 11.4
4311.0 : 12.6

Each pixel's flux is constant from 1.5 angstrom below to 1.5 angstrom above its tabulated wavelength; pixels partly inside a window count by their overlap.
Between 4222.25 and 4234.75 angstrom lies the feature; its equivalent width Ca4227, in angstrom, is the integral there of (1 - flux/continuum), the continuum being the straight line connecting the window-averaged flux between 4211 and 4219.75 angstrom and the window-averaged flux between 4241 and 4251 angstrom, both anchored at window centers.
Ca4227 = 2.2 angstrom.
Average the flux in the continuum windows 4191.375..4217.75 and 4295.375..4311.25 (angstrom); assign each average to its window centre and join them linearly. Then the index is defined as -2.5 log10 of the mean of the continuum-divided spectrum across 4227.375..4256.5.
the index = -0.08 mag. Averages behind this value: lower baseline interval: 20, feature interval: 18.9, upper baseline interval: 13.7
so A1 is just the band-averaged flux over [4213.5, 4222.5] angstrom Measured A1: 20.3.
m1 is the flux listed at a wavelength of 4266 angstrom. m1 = 21.7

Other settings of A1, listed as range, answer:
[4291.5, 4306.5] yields 15.5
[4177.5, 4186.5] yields 19.8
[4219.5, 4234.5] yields 17.3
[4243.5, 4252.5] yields 19.2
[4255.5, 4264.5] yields 19.9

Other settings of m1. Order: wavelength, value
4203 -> 19.3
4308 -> 11.4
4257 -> 21.1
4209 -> 22.1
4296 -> 17.8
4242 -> 20.9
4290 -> 16.5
